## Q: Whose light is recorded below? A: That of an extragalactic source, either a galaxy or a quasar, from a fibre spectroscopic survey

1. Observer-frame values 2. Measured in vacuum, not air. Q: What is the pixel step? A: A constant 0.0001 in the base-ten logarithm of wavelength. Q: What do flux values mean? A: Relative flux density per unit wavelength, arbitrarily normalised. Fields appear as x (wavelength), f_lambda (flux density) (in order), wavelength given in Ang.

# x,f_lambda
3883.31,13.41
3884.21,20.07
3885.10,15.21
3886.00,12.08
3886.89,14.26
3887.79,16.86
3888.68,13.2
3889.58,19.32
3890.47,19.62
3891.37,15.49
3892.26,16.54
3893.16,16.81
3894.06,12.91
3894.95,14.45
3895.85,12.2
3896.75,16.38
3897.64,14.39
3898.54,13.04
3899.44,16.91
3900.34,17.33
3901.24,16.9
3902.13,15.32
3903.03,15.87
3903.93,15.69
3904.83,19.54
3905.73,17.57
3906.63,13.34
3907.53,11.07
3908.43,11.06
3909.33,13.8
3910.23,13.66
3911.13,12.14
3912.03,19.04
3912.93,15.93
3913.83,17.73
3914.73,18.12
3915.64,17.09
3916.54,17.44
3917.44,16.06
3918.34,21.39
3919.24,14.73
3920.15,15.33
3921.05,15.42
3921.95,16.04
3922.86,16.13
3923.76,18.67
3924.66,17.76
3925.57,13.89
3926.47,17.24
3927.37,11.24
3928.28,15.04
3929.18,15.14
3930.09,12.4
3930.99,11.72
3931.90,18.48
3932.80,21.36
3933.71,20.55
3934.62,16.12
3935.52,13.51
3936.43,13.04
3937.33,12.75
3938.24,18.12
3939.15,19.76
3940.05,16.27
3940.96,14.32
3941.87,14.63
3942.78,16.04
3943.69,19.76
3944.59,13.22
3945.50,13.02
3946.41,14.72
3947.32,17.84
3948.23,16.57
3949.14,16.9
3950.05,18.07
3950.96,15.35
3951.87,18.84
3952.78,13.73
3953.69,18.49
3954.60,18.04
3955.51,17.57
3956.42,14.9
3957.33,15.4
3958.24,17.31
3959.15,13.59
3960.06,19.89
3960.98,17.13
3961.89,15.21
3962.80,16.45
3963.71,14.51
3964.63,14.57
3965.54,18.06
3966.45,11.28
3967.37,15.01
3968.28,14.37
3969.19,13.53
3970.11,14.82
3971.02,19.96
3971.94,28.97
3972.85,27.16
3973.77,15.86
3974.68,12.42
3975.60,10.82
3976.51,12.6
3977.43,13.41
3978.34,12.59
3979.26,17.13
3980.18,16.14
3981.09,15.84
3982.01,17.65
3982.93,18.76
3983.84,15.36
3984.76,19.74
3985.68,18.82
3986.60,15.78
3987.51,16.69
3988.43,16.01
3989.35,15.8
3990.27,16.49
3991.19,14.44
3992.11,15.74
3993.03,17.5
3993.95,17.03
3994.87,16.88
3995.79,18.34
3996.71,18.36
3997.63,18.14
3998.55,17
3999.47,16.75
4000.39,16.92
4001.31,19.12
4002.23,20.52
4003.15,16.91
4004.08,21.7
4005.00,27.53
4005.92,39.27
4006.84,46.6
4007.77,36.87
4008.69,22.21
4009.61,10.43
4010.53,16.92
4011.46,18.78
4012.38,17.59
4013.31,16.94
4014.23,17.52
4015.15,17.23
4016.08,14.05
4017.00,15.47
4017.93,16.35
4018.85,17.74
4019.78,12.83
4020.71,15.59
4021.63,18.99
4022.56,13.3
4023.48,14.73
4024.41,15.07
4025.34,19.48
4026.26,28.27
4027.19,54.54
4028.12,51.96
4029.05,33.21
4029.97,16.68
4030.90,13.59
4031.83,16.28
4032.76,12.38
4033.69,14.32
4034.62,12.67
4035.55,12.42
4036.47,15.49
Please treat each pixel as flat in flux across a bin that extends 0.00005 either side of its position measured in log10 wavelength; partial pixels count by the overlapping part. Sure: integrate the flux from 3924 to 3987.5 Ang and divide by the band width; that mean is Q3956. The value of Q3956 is 16.2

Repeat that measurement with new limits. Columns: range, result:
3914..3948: 16.1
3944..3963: 16.3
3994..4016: 21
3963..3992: 16.3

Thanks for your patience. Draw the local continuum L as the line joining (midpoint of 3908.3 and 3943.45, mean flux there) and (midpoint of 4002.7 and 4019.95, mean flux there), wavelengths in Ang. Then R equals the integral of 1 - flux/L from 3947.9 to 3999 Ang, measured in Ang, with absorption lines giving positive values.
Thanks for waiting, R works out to 6.4 Ang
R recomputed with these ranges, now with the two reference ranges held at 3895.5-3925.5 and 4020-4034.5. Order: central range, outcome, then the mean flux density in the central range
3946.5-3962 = 1.2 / 16.7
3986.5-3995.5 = 1.7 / 16.3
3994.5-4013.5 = -0.7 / 21.7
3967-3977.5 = 1.3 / 16.7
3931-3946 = 1.0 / 16.2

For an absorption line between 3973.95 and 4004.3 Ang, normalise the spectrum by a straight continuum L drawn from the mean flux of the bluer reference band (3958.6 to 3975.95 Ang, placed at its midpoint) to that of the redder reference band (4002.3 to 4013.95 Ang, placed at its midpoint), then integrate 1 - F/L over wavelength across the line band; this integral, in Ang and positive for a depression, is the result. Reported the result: 6.0 Ang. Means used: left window 16.5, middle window 16.5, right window 24.1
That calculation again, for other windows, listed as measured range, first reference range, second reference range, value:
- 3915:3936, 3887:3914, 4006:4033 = 0.7 Ang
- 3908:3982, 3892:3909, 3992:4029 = 6.3 Ang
